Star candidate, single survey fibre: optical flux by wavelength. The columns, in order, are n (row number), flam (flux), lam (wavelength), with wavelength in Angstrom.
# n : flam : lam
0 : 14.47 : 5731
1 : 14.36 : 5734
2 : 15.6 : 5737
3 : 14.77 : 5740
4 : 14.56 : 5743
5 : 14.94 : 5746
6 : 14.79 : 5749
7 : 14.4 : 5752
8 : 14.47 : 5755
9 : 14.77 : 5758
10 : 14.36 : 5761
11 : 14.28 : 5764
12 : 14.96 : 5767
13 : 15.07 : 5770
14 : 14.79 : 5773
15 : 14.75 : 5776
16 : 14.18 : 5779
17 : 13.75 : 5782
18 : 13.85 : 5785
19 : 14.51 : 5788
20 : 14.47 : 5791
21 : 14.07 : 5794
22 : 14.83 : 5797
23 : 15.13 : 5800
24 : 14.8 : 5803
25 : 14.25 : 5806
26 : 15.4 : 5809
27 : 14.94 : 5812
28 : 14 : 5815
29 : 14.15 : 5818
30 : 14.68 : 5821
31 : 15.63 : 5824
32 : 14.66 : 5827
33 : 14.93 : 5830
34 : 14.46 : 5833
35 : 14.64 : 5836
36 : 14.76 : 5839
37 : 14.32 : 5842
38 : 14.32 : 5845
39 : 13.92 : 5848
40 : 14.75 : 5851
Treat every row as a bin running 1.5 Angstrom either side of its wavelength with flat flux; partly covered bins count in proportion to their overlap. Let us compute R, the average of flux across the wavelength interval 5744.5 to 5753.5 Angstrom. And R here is 14.7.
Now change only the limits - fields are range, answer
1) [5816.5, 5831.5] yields 14.8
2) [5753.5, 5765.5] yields 14.5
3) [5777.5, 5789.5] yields 14.1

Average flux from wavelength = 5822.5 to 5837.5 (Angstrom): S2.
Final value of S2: 14.9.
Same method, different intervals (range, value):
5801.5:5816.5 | 14.7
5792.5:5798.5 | 14.5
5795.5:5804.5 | 14.9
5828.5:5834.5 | 14.7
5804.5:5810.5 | 14.8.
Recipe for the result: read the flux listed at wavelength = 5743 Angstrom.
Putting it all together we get 14.56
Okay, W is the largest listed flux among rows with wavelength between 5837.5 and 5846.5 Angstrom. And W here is 14.76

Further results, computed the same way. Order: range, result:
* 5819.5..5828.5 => 15.63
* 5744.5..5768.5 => 14.96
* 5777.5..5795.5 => 14.51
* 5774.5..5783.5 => 14.75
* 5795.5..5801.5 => 15.13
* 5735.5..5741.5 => 15.6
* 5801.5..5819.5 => 15.4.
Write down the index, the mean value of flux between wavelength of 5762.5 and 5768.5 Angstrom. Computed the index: 14.6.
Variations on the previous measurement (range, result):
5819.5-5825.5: 15.2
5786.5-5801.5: 14.6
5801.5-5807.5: 14.5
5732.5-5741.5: 14.9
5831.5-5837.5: 14.6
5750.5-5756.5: 14.4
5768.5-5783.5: 14.5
